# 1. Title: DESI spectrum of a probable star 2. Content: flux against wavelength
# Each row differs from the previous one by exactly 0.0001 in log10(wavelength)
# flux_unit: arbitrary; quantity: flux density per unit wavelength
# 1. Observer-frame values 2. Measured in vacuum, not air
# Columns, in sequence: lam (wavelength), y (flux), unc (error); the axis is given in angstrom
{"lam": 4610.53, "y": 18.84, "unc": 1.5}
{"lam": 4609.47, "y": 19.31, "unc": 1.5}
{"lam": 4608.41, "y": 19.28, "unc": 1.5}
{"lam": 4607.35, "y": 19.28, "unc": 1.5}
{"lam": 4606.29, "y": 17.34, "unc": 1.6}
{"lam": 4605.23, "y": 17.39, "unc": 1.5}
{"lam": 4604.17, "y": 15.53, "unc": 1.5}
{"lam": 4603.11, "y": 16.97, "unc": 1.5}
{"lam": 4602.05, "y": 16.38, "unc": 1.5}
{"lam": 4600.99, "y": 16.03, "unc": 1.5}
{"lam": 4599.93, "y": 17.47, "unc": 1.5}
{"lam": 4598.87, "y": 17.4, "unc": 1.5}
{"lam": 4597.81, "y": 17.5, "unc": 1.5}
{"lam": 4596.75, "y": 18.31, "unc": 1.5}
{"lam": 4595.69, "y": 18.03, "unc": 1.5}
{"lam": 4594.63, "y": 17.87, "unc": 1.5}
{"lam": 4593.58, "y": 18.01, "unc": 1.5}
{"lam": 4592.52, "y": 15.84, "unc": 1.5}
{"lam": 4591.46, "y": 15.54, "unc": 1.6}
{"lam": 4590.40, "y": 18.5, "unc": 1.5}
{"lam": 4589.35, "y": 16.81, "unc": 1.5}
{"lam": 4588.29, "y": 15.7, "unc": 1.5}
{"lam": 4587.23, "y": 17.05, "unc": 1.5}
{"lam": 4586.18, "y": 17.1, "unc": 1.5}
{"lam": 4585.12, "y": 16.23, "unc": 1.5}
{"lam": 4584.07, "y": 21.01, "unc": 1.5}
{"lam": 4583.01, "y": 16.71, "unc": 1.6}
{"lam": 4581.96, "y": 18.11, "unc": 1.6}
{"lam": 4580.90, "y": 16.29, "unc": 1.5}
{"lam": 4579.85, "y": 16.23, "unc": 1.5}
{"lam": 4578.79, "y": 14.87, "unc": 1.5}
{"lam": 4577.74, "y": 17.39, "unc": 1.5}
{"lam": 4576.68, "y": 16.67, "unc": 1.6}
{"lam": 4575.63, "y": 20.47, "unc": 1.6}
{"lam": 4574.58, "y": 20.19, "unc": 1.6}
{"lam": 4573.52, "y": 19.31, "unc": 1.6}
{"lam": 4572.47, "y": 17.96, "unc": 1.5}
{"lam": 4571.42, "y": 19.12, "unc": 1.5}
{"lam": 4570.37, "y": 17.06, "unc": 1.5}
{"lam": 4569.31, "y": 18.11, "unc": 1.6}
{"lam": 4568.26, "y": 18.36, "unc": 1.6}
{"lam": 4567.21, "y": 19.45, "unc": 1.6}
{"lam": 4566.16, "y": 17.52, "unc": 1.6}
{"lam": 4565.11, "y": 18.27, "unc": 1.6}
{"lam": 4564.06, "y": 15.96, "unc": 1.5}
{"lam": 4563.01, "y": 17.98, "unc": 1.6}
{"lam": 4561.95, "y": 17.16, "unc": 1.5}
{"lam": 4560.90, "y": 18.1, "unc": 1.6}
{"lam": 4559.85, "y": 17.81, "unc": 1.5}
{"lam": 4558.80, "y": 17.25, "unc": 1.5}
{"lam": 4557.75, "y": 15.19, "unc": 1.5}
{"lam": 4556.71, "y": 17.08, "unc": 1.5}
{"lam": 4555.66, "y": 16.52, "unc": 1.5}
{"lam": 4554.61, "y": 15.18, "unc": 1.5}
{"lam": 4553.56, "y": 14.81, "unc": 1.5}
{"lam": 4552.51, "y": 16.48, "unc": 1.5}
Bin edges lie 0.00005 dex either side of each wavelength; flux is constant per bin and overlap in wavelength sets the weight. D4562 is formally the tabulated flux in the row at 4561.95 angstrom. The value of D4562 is 17.16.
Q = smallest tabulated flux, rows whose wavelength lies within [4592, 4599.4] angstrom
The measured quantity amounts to 15.84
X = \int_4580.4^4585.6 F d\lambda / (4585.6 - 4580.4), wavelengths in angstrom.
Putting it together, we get 17.7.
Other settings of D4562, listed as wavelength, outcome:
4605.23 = 17.39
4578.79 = 14.87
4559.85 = 17.81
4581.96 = 18.11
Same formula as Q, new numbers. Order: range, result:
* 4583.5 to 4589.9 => 15.7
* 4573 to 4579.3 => 14.87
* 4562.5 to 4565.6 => 15.96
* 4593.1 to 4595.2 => 17.87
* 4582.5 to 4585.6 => 16.23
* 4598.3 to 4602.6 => 16.03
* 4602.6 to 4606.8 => 15.53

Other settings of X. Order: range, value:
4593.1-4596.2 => 18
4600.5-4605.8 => 16.5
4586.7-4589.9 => 16.6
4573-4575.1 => 19.7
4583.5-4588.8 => 17.4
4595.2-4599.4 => 17.8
